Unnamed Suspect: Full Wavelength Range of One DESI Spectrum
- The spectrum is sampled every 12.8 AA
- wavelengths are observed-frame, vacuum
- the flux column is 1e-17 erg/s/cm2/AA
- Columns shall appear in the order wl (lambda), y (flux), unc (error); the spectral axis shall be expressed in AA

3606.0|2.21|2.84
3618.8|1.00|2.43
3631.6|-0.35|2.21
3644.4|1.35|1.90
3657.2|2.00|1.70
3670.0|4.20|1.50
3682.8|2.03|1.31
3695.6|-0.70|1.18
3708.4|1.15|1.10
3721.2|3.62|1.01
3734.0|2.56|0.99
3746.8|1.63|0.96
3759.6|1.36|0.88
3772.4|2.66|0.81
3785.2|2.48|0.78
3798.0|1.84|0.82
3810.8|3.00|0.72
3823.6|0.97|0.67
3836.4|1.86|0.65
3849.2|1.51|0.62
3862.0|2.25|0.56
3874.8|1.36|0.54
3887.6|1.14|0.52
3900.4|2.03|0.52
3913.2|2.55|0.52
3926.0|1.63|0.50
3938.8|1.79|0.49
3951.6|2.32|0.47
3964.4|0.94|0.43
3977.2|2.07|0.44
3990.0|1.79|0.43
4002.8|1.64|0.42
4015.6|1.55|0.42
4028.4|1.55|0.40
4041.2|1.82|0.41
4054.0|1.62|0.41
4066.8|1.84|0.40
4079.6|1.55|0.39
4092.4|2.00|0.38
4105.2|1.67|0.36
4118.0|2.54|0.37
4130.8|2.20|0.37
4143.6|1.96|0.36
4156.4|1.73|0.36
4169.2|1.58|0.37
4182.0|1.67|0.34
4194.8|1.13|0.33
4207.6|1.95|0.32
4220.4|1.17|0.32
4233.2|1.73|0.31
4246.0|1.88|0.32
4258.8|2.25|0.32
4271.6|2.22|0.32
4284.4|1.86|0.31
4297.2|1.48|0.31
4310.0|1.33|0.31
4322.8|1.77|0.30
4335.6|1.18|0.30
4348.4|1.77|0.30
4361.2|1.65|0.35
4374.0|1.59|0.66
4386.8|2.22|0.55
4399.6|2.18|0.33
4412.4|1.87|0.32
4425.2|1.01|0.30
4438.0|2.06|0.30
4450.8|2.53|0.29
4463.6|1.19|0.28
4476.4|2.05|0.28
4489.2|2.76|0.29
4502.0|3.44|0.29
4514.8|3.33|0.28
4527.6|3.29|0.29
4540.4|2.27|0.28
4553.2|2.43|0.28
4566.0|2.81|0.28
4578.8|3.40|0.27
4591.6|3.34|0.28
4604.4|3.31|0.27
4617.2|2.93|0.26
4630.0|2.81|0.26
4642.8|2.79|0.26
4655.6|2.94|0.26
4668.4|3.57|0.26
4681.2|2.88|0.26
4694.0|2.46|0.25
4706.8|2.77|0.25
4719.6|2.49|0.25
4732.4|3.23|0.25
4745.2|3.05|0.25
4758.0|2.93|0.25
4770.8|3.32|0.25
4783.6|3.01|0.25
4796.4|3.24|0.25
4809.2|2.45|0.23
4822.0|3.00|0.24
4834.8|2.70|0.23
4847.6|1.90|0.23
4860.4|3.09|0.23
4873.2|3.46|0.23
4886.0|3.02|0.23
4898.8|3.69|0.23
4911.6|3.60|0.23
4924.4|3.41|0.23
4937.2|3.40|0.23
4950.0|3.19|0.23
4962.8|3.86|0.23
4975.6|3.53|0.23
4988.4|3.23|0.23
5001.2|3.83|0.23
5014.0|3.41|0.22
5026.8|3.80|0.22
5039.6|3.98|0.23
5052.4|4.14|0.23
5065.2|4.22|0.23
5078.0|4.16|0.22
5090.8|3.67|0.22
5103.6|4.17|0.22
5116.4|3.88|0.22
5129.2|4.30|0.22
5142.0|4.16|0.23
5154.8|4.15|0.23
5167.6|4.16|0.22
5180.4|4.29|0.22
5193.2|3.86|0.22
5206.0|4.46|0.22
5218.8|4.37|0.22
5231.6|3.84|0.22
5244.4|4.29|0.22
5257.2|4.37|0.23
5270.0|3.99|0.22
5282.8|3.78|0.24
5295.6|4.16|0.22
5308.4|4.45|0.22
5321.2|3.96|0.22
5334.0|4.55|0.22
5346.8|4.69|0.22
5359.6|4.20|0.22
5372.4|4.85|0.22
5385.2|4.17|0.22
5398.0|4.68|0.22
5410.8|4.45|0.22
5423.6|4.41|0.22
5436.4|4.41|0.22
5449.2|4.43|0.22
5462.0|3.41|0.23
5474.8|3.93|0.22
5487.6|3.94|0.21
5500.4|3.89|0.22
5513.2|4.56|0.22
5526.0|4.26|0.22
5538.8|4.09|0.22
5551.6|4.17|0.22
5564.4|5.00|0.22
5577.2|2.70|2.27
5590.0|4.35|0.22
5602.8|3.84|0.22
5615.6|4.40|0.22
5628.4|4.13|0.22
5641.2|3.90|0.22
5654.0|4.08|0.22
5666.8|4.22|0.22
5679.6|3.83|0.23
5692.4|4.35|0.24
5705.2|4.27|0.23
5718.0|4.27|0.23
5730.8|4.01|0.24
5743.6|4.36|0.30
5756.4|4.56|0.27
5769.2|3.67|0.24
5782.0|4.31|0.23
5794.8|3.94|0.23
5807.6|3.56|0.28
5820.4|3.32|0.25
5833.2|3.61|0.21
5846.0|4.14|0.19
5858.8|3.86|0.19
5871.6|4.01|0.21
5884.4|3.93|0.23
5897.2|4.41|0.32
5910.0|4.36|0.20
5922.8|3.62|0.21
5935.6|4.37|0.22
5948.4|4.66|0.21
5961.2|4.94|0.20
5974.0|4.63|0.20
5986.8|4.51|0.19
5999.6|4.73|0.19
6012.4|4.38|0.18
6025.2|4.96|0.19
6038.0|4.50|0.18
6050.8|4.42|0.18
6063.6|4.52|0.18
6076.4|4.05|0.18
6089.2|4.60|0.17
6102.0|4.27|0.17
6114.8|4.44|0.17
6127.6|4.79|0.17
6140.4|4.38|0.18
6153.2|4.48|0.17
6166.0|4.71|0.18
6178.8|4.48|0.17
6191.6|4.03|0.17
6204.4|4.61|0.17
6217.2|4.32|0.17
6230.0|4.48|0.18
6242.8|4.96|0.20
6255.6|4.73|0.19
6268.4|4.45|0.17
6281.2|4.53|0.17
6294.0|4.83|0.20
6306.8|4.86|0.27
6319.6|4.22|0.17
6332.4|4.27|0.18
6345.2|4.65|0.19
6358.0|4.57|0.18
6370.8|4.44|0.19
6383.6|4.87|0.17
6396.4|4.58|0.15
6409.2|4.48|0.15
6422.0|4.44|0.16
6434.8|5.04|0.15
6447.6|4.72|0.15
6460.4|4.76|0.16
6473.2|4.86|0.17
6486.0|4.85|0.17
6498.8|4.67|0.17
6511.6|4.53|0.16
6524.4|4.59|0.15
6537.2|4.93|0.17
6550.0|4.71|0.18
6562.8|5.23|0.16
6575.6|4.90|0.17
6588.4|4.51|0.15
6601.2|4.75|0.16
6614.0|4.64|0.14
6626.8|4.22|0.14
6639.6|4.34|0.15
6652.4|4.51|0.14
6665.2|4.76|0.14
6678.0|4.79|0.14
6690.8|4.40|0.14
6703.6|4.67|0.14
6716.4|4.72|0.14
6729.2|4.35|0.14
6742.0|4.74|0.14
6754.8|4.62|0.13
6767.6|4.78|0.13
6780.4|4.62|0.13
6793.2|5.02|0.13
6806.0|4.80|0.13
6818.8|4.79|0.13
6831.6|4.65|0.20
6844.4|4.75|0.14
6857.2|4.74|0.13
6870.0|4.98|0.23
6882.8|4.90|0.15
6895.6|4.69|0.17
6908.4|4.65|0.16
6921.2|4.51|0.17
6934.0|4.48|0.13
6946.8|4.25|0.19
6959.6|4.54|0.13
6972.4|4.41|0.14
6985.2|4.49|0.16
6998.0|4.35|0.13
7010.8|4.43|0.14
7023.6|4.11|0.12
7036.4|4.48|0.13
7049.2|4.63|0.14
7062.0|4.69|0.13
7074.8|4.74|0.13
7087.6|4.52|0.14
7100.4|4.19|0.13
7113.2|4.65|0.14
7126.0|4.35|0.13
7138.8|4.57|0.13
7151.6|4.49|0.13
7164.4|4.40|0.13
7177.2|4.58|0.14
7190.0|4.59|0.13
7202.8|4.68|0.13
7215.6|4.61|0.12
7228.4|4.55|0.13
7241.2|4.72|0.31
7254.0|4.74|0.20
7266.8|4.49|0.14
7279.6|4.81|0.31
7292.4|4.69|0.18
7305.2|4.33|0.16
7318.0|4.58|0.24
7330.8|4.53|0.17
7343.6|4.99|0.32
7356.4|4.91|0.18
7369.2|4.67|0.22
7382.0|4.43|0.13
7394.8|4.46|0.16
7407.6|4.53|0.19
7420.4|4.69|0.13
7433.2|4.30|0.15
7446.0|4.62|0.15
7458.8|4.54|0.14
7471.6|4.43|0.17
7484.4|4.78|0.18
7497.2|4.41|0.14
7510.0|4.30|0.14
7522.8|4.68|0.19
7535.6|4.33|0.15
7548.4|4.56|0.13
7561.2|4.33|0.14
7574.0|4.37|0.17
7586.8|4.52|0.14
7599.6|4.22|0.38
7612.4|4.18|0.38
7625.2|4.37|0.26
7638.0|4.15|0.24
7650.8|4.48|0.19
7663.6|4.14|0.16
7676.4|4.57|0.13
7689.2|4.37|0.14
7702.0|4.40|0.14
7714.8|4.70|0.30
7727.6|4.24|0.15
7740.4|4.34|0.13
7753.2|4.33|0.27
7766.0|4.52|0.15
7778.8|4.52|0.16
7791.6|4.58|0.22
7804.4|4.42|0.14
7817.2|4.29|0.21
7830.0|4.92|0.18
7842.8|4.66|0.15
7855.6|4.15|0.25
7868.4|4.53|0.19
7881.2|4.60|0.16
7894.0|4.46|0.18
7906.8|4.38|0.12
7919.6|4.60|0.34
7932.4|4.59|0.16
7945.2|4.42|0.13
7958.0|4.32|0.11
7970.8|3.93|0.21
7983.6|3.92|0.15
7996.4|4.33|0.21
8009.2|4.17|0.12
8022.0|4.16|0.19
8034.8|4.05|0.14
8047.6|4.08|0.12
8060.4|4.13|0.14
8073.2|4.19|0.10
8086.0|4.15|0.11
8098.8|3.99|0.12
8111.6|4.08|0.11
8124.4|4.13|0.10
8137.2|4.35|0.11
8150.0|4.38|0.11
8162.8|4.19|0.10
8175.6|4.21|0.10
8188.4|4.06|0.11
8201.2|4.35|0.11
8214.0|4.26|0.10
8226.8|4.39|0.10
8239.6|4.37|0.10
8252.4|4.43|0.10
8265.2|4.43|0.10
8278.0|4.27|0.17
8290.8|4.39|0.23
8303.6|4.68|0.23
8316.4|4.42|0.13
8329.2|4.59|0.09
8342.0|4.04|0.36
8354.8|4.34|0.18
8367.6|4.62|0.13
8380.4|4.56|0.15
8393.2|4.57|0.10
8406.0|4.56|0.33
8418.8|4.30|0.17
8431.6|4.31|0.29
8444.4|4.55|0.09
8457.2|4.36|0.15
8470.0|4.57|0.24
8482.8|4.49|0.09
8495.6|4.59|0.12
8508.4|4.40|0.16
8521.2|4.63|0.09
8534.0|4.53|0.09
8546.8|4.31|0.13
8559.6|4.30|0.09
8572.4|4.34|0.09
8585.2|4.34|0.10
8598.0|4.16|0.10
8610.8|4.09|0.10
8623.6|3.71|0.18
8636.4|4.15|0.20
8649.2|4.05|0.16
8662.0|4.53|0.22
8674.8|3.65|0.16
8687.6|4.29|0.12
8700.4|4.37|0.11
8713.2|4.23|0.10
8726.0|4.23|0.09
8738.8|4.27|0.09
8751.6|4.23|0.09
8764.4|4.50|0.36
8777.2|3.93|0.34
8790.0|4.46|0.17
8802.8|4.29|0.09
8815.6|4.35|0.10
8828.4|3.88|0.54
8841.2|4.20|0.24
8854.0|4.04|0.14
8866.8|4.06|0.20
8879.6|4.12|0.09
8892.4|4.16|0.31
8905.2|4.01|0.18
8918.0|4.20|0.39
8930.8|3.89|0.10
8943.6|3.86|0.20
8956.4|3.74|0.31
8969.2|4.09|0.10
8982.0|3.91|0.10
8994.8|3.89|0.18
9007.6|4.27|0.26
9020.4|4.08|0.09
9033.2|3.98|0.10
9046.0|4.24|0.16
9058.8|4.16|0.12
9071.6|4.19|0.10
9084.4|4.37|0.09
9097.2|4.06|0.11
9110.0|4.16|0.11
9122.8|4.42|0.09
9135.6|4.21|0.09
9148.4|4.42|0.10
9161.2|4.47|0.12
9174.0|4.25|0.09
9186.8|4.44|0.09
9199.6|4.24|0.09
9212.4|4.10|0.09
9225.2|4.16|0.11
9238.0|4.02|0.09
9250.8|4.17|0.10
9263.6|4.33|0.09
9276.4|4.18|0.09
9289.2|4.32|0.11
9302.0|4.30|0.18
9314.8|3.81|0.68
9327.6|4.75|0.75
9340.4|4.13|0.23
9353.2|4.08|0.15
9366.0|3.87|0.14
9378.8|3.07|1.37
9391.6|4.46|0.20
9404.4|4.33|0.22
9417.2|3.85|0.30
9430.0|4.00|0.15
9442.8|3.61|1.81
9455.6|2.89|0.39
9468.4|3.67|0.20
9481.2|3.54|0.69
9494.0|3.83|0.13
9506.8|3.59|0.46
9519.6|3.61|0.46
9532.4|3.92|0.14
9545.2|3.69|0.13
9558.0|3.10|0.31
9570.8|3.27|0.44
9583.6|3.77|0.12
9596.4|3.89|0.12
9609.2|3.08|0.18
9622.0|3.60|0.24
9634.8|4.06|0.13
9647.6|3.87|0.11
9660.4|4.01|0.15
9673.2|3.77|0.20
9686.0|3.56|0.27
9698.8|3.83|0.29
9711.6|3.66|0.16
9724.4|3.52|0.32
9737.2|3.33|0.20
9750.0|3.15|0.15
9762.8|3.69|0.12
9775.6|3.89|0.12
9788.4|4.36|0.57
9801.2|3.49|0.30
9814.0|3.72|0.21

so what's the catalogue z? 0.12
